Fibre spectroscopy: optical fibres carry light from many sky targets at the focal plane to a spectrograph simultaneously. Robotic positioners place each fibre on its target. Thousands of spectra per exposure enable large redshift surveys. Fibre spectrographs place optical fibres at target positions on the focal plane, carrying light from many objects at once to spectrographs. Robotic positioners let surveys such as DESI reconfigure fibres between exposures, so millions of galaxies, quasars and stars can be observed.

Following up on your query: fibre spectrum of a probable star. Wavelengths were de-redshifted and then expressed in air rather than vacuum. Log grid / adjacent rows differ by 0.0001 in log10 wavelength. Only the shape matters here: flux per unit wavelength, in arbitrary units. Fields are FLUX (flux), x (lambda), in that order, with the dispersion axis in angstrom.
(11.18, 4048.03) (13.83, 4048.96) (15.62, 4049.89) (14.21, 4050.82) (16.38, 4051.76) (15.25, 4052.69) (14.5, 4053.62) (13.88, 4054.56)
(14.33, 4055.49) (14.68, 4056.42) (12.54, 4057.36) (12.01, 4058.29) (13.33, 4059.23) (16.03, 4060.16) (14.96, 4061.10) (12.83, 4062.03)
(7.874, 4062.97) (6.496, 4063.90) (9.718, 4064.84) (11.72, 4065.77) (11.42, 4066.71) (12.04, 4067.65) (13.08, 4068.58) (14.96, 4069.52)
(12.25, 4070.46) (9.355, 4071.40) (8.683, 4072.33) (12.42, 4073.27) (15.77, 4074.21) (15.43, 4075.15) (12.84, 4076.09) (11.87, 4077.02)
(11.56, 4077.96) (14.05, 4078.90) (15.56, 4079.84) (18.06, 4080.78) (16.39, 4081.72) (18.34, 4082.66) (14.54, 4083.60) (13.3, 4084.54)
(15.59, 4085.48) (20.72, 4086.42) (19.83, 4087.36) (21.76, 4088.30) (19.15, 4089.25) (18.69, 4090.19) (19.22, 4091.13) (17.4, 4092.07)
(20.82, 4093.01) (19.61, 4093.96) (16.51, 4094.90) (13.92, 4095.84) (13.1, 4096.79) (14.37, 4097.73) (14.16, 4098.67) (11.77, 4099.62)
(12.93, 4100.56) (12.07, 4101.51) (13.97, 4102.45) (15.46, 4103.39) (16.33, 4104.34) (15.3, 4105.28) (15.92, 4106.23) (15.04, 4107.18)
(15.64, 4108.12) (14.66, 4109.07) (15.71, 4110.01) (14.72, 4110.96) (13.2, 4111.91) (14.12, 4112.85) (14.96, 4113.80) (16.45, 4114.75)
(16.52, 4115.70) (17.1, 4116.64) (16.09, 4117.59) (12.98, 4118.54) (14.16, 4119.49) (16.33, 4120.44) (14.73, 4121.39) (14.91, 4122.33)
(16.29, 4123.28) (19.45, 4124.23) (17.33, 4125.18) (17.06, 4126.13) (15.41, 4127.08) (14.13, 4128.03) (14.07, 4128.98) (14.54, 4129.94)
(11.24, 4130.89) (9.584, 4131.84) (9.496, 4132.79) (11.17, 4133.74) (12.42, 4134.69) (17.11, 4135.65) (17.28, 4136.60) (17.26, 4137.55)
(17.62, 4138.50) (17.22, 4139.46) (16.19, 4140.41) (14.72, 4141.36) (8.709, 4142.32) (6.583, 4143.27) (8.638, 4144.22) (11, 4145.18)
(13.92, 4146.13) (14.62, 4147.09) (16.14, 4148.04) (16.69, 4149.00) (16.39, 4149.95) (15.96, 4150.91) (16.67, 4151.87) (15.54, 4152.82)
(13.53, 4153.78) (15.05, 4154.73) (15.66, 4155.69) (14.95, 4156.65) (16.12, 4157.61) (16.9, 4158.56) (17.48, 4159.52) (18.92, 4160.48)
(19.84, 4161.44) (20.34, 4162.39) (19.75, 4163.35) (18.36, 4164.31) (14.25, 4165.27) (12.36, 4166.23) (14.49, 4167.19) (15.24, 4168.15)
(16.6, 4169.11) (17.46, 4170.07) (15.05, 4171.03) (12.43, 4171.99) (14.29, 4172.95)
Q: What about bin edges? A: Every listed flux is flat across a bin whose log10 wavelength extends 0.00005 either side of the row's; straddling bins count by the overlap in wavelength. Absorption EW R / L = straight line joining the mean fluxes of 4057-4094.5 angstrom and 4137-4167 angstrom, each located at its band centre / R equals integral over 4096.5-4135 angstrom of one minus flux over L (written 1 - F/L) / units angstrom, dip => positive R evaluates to 1.2 angstrom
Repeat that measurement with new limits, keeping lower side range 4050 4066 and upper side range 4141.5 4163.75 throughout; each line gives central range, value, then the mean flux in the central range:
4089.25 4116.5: -2.9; 15.5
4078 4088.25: -2.3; 16.6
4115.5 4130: -1.2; 15.7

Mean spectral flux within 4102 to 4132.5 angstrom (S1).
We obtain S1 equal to 15.1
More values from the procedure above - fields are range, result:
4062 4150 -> 14.6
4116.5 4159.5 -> 14.7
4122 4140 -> 14.9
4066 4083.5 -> 13.6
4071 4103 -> 15.4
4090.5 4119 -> 15.4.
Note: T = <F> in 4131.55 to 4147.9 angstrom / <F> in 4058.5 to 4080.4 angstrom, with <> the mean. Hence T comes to 1.07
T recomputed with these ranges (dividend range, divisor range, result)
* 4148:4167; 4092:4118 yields 1.08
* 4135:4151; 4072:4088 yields 0.95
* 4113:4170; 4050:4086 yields 1.13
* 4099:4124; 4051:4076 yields 1.17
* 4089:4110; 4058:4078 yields 1.29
